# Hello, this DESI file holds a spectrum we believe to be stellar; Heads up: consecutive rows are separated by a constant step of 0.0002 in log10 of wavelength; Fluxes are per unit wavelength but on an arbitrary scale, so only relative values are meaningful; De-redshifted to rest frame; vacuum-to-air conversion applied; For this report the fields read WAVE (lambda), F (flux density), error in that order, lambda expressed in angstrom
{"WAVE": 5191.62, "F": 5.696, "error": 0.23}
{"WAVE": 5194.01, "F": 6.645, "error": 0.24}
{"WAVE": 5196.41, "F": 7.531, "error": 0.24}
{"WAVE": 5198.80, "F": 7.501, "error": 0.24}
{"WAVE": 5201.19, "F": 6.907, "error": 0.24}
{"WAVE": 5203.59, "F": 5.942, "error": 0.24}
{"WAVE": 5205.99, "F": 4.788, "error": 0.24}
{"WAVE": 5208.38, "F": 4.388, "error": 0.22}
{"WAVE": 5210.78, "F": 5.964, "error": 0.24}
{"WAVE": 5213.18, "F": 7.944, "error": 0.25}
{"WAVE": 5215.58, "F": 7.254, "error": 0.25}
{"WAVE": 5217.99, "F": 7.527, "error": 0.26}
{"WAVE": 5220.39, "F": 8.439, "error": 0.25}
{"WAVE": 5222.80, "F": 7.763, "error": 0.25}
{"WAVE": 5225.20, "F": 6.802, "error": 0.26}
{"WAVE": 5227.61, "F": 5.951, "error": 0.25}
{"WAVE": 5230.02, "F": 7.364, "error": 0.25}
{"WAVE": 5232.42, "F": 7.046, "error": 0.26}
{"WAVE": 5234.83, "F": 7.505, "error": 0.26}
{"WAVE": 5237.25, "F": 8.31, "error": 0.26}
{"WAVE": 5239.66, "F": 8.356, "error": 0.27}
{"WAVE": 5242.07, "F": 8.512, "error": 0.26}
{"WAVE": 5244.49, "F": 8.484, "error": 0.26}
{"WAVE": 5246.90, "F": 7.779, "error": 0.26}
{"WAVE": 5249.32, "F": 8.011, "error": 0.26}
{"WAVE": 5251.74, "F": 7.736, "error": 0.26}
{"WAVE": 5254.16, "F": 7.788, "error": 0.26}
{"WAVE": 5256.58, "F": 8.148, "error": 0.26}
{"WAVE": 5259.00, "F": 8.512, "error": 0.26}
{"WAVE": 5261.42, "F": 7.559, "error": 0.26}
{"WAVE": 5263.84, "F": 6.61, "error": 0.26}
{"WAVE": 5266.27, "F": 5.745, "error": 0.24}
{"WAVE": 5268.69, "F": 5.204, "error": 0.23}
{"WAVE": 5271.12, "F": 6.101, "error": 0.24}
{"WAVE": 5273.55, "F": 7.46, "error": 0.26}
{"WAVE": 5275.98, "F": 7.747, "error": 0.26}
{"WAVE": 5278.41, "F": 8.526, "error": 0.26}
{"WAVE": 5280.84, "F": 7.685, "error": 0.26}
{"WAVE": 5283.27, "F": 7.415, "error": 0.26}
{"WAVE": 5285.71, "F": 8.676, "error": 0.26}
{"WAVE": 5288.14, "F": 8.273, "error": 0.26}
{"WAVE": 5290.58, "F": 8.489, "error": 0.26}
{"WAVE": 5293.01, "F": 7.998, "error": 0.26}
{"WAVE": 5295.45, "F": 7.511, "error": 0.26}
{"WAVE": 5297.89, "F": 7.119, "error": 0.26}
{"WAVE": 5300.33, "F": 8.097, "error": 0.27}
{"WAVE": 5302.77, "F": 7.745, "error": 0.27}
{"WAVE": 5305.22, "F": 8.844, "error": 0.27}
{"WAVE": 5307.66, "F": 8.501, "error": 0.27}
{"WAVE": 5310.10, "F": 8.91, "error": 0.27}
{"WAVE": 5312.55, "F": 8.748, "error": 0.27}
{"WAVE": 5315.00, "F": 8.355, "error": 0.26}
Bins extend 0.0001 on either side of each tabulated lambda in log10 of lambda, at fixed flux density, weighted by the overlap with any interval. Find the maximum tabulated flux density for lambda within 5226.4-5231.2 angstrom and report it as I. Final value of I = 7.364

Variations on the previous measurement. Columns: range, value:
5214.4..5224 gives 8.439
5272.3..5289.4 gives 8.676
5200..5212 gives 6.907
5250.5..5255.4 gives 7.788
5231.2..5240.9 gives 8.356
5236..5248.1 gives 8.512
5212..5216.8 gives 7.944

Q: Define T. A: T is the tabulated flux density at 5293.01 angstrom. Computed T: 7.998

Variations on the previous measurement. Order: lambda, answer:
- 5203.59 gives 5.942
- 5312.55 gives 8.748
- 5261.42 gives 7.559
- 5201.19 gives 6.907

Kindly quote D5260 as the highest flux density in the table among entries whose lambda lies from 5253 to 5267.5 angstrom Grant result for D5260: 8.512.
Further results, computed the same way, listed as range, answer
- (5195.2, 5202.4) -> 7.531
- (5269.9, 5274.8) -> 7.46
